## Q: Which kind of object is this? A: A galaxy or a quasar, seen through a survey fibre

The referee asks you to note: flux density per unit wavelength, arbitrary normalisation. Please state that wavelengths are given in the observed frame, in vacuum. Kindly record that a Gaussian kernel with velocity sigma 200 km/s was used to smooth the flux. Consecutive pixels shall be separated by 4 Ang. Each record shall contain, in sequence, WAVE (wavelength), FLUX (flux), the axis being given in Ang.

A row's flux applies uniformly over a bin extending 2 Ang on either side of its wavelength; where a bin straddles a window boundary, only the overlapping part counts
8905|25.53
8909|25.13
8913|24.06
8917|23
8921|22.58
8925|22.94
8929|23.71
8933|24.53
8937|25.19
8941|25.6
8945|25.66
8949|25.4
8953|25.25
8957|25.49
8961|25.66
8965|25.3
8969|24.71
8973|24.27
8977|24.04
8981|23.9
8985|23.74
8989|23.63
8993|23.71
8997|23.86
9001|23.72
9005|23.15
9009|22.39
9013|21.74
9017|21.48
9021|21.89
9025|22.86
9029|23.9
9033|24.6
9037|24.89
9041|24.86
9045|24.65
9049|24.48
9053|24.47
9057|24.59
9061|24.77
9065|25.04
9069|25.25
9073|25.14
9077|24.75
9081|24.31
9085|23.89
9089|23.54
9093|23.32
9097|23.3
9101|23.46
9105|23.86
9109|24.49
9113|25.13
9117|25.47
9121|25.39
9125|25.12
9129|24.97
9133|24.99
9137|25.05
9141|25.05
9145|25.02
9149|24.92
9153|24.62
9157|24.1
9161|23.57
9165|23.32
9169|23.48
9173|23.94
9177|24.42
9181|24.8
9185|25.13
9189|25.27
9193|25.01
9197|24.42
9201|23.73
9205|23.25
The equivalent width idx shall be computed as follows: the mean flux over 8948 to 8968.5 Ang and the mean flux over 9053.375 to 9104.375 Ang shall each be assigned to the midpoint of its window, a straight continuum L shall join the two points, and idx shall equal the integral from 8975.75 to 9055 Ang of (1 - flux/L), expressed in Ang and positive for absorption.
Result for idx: 4.0 Ang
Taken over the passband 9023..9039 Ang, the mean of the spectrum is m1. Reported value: 24.1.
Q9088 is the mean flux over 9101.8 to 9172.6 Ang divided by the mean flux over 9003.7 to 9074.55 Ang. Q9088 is 1.0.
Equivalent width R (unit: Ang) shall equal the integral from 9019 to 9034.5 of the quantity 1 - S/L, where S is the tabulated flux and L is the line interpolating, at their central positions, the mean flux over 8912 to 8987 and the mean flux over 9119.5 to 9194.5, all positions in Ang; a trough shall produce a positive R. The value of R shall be 0.8 Ang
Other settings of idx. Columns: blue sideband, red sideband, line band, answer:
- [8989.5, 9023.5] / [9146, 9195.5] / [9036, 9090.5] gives -3.0 Ang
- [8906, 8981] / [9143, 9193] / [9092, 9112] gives 0.6 Ang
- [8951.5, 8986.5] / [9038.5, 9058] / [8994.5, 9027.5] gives 2.7 Ang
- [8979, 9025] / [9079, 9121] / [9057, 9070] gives -0.7 Ang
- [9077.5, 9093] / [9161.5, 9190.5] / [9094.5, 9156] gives -1.6 Ang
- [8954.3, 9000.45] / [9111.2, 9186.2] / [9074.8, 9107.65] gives 1.0 Ang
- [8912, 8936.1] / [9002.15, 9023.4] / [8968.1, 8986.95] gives -1.1 Ang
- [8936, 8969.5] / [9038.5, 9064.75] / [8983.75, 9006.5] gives 1.3 Ang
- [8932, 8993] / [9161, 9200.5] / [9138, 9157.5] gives -0.3 Ang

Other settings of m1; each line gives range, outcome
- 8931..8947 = 25.2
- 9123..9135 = 25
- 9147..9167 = 24.1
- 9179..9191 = 25.1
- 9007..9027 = 22.1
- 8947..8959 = 25.4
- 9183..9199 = 25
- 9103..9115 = 24.5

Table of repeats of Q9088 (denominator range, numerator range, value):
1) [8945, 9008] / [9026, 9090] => 1.01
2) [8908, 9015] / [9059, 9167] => 1.01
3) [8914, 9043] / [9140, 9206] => 1.02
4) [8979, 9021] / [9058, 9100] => 1.05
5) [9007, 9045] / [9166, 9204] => 1.05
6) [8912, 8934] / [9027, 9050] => 1.05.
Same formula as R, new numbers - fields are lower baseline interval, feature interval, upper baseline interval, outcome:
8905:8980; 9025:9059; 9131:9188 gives 0.1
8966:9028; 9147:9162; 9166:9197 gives 0.0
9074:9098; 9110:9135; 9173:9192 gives -0.9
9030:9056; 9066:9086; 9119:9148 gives 0.1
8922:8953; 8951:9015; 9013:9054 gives 0.5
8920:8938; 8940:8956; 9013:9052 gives -1.2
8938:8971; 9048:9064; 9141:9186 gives 0.2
